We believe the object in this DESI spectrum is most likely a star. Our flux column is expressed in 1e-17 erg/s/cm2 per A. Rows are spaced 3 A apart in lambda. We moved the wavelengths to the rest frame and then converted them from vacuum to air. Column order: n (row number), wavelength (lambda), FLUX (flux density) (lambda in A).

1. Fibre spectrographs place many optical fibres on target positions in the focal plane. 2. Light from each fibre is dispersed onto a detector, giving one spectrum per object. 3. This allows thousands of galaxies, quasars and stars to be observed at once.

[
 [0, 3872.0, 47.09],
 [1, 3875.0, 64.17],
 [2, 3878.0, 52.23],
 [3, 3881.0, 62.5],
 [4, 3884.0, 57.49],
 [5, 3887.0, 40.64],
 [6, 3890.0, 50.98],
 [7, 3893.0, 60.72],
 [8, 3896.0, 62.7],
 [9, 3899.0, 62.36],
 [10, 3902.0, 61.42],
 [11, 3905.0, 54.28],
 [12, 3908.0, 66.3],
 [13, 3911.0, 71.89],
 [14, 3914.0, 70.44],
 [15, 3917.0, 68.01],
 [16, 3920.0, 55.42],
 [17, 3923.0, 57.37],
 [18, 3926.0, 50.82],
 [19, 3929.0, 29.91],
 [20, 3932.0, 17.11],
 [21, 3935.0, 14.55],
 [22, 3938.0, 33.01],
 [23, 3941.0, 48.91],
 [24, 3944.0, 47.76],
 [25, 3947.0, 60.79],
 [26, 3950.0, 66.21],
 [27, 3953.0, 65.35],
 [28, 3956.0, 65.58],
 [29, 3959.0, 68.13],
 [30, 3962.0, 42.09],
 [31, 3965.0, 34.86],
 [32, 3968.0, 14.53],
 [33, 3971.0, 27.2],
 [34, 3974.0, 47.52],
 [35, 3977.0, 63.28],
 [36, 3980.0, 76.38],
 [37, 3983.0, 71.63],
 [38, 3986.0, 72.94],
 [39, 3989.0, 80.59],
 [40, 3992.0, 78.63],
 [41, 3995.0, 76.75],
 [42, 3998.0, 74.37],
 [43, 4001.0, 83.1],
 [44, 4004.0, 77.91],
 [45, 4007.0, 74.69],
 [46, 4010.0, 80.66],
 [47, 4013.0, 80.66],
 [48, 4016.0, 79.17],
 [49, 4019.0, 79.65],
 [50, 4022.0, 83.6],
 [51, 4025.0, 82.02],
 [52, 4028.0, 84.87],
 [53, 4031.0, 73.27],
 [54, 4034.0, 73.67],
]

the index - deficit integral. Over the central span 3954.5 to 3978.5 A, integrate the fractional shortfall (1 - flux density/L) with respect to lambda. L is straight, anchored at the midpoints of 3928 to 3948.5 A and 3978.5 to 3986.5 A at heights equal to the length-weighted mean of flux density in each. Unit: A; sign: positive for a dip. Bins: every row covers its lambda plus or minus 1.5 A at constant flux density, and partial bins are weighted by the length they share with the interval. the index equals 5.5 A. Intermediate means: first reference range 36.2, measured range 45.4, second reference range 73.7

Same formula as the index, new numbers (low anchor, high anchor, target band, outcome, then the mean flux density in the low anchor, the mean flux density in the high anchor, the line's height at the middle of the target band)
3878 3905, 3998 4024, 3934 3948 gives 5.33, 56.9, 79.6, 66.3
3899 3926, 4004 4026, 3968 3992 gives 4.36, 62.4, 79.9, 73.9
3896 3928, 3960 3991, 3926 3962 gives 6.40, 61.4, 53.8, 57.5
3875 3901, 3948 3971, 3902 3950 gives 2.25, 56.8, 49.6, 53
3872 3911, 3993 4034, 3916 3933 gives 4.50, 58.1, 79.1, 63.8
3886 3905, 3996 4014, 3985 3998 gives -0.22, 56.7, 78.5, 75.8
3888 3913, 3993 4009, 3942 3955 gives 1.73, 61.1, 77.5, 68.9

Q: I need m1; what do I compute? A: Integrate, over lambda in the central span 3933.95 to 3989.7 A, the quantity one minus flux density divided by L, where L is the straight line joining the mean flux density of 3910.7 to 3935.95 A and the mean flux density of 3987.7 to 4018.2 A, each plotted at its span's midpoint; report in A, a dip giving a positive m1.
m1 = 9.3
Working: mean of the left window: 48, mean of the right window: 78.7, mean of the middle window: 52.6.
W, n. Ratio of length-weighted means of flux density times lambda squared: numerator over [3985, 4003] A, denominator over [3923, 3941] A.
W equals 2.4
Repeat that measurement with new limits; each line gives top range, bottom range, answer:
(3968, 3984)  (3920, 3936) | 1.48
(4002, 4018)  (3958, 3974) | 2.16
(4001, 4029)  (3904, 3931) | 1.47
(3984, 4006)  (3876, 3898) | 1.47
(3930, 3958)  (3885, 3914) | 0.80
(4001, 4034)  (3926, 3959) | 1.78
